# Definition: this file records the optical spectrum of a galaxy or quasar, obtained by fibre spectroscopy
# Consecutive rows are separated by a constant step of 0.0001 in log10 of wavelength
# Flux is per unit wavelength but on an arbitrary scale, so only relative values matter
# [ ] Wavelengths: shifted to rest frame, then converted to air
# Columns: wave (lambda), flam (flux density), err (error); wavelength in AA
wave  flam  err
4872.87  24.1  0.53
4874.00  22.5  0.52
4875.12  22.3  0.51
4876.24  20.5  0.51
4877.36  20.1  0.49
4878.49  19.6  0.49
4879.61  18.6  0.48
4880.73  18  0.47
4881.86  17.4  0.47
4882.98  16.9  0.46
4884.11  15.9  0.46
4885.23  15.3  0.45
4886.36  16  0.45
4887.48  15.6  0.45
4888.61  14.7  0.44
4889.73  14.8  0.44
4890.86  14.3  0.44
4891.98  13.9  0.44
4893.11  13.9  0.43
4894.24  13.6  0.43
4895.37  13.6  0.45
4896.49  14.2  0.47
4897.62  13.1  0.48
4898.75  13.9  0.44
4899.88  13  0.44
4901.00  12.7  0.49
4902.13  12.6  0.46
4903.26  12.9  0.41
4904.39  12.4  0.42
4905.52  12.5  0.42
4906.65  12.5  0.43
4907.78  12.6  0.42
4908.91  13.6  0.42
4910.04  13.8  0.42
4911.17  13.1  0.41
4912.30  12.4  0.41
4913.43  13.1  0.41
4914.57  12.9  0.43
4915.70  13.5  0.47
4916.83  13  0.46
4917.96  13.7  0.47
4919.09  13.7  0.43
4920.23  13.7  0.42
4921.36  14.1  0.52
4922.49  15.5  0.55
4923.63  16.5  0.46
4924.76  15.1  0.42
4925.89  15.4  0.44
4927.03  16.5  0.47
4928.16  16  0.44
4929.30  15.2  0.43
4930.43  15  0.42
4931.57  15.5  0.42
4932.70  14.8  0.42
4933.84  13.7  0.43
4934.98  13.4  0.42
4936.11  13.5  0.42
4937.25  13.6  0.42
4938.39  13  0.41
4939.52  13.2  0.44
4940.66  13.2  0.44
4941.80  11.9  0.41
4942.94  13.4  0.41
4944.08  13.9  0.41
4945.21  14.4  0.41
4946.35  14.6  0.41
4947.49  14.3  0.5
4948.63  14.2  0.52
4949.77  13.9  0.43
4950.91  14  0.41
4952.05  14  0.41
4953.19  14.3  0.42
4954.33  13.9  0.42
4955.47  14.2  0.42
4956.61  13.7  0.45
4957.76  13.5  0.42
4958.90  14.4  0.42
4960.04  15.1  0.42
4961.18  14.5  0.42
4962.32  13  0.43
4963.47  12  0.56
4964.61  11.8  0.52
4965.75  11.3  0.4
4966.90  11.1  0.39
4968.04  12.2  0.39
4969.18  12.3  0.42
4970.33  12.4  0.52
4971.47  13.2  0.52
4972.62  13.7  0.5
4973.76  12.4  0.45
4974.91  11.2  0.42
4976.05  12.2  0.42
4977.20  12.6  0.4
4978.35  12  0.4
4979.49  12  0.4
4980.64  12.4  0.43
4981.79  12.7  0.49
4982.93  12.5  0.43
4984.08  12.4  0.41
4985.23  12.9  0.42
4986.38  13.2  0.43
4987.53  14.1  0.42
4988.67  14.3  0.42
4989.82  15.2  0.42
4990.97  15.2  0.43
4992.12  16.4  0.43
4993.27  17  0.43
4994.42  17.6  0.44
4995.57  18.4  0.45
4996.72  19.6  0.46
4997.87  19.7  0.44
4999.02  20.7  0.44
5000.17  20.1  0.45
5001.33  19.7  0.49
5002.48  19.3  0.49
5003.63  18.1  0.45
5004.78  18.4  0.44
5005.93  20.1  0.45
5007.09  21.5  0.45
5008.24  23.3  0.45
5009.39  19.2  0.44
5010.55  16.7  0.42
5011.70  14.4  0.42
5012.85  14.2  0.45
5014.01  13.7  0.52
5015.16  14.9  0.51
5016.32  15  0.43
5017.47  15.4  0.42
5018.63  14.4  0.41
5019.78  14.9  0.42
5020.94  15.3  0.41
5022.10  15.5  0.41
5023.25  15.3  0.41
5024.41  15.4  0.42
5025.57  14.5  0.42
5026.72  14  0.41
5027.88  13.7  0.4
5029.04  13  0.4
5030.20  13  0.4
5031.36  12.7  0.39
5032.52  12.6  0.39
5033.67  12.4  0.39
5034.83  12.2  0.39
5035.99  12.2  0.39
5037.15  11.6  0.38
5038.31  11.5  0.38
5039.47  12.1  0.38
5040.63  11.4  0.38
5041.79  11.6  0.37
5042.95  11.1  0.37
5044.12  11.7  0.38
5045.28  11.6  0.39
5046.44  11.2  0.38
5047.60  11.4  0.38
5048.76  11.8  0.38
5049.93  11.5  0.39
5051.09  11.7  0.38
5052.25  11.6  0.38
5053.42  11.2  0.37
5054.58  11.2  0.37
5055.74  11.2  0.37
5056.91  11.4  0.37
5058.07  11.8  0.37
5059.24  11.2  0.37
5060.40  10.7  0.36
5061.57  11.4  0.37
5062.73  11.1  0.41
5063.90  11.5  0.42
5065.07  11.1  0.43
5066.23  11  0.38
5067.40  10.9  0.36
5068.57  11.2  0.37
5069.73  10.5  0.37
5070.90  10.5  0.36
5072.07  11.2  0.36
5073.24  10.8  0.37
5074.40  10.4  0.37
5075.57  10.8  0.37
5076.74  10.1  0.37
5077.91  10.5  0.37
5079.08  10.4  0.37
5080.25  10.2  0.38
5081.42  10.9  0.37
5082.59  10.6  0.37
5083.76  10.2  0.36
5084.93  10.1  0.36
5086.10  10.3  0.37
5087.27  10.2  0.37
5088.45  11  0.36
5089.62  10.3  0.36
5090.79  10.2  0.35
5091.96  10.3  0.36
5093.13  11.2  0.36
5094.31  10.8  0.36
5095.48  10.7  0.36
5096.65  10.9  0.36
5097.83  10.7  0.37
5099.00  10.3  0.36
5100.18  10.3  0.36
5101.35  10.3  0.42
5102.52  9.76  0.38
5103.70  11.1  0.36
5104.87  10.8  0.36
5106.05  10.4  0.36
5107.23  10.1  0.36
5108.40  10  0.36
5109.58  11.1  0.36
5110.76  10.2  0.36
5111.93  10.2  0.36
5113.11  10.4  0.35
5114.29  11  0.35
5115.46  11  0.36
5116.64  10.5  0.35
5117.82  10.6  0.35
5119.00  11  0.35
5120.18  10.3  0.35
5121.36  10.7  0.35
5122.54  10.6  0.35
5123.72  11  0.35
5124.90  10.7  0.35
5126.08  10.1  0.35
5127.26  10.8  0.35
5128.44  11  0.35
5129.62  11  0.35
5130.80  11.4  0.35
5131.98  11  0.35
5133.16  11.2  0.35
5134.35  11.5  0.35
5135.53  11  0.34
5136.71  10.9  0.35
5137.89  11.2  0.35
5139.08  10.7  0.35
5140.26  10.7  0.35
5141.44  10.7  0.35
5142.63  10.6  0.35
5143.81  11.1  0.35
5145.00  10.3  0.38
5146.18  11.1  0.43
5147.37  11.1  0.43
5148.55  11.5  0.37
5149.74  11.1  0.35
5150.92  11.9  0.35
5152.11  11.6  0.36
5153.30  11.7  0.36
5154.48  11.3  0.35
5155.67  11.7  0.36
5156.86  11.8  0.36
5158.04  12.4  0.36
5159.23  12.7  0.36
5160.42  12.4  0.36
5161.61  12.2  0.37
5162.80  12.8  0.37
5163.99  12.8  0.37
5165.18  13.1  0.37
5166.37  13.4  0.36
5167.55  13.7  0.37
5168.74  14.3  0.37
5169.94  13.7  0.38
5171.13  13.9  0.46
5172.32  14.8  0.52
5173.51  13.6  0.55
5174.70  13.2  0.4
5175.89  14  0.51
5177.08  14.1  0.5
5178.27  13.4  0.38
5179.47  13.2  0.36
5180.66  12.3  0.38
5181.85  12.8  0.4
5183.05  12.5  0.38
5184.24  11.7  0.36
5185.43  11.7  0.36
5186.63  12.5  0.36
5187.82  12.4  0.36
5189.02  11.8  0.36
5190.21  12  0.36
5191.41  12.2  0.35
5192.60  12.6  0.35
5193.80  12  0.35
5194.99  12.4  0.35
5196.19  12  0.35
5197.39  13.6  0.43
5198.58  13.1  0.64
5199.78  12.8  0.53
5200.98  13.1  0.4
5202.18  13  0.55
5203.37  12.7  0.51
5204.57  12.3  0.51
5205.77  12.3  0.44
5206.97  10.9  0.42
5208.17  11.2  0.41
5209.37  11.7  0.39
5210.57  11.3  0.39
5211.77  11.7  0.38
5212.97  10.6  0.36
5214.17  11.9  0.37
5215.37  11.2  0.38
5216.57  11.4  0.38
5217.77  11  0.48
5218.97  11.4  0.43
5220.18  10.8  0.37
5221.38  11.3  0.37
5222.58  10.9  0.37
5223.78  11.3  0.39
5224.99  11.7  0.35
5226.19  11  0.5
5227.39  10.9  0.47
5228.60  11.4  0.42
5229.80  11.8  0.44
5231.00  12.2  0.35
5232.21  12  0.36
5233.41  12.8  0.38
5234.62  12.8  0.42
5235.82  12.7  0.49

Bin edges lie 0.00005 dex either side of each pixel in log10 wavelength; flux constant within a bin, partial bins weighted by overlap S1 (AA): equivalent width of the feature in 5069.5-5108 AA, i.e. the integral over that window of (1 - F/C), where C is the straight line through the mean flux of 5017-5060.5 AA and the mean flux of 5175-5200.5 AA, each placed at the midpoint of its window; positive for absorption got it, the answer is 6.4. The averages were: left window 12.6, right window 12.6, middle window 10.5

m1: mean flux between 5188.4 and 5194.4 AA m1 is 12.1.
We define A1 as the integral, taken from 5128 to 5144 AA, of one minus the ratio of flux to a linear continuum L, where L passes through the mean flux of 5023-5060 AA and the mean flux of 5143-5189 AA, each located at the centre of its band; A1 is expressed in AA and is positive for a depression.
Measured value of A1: 1.8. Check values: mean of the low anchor 12.2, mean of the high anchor 12.5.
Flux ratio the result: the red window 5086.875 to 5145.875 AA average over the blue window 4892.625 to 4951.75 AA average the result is 0.77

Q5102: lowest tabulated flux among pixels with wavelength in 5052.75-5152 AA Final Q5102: 9.76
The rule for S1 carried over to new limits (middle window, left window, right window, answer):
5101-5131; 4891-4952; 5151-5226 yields 5.0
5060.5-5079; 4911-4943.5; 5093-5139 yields 1.1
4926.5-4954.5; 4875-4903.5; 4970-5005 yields 2.3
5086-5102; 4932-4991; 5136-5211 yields 2.7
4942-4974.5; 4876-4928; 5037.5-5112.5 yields 0.1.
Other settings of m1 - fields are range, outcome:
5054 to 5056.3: 11.2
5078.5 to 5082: 10.5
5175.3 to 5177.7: 14.1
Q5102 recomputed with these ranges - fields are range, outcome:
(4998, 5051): 11.1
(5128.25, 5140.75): 10.7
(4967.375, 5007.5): 11.2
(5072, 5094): 10.1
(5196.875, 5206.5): 12.3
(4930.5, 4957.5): 11.9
